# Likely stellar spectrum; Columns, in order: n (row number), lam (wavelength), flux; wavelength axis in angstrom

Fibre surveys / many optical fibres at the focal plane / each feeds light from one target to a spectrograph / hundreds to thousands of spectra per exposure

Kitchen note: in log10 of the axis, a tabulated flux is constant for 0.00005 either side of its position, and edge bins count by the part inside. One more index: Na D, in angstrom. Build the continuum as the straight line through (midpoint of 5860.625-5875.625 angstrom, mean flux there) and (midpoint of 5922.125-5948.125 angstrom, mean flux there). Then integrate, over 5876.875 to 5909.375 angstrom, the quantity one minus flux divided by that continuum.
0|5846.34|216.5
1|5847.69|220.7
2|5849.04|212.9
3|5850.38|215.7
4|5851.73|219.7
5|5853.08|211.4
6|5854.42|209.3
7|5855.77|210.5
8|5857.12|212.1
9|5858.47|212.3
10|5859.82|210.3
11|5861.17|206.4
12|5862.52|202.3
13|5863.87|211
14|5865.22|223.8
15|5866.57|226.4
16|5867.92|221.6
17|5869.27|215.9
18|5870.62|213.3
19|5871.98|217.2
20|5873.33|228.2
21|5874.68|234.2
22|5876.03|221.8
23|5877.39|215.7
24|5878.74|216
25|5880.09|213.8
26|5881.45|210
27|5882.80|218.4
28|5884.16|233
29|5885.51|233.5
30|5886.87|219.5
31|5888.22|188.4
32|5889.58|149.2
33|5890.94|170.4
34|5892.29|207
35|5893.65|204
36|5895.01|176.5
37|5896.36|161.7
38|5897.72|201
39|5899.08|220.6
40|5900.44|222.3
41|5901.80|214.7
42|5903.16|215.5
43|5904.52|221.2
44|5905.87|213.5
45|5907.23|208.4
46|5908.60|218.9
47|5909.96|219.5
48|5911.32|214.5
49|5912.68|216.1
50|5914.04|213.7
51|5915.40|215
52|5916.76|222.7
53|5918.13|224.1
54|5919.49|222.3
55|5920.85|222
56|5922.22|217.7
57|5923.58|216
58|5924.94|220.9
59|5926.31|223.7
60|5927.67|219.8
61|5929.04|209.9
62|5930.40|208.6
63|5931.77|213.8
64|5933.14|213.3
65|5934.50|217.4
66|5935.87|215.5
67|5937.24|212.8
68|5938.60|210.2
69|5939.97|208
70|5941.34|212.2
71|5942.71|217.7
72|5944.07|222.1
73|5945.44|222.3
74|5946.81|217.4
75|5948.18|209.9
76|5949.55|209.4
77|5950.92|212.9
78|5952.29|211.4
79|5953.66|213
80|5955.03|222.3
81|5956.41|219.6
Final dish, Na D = 1.6 angstrom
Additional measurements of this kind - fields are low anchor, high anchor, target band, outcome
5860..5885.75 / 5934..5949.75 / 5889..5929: 1.29 angstrom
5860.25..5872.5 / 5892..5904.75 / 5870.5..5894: -0.14 angstrom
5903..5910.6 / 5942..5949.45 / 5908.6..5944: 0.05 angstrom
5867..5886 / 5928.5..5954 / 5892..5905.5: 0.85 angstrom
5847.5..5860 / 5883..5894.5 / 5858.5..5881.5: -1.05 angstrom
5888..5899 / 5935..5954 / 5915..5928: -1.30 angstrom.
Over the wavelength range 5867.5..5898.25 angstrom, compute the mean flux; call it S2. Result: 207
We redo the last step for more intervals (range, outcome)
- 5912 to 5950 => 216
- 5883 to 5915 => 206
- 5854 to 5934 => 213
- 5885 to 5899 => 192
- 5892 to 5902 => 200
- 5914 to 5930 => 219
